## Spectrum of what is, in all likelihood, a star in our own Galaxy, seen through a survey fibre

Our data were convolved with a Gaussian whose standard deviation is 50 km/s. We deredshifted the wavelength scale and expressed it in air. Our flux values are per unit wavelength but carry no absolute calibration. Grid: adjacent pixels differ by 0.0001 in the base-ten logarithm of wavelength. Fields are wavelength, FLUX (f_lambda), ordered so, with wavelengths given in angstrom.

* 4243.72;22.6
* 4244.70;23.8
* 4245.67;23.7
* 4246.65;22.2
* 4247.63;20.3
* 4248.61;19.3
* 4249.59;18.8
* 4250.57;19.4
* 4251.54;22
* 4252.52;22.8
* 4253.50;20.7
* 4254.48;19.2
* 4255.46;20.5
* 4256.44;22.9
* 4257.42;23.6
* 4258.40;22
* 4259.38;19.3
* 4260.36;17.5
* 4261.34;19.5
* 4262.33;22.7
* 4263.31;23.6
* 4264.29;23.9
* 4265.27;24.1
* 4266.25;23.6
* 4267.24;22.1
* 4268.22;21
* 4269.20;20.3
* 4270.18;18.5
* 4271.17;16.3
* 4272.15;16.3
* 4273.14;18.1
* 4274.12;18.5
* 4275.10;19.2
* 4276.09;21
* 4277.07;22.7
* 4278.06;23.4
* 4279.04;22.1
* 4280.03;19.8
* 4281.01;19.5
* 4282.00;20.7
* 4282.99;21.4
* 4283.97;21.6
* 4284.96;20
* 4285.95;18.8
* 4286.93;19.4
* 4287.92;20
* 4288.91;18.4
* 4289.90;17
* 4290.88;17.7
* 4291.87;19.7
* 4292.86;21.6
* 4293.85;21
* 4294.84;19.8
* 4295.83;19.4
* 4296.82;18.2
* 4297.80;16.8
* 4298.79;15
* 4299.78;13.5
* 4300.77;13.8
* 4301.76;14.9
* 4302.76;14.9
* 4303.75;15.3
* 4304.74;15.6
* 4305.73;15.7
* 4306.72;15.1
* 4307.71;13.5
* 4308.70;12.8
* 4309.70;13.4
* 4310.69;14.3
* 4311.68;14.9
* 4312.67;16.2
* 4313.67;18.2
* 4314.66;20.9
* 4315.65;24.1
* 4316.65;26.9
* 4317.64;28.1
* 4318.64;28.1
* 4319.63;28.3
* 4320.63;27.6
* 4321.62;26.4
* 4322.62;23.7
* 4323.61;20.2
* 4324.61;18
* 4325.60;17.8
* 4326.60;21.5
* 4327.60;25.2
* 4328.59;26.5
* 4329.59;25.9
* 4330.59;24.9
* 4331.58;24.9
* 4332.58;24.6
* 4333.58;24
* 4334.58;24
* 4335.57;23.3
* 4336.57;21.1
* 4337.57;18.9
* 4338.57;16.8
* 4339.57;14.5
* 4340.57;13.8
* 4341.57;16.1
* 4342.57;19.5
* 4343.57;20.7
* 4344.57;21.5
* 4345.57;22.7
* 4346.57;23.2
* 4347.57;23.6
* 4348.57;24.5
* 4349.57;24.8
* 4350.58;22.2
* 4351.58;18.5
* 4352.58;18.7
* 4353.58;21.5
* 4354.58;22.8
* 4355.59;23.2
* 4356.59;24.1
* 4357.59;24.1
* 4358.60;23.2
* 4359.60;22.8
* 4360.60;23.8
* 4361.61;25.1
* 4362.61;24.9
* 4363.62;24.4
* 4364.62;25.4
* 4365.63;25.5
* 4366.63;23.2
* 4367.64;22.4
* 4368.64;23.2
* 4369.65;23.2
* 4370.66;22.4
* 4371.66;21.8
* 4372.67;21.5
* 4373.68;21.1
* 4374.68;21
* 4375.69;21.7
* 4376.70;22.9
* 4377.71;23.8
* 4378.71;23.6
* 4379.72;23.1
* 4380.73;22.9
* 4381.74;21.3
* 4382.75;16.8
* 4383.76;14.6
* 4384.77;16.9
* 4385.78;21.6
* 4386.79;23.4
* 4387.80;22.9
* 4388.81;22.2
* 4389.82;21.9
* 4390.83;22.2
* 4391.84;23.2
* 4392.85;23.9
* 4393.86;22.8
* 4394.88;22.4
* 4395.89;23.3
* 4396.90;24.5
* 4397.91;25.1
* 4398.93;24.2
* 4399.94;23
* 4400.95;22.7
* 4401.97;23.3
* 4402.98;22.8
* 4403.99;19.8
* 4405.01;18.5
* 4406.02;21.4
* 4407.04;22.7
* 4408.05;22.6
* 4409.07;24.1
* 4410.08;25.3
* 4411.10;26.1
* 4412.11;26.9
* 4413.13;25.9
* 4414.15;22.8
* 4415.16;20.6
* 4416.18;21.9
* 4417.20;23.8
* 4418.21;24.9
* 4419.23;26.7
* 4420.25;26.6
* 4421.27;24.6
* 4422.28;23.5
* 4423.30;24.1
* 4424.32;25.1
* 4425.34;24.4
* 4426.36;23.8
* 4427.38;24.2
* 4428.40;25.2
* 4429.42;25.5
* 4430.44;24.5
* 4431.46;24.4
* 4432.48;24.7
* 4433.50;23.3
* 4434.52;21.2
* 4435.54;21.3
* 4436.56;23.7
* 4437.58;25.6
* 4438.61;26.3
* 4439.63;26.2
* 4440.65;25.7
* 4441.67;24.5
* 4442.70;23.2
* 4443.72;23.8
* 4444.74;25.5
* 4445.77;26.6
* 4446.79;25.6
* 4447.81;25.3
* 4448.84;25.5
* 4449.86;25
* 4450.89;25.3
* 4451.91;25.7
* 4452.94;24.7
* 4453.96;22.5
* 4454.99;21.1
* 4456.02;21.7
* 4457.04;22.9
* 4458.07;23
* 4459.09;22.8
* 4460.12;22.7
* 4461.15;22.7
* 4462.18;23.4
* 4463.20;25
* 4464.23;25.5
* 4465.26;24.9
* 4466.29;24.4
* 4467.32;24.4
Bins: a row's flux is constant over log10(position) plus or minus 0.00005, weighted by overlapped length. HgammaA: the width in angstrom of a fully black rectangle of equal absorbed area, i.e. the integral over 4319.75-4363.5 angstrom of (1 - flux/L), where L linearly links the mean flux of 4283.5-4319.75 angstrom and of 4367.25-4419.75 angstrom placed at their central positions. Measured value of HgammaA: -4.6 angstrom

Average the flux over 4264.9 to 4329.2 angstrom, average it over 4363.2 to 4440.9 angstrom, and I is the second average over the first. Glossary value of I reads 1.18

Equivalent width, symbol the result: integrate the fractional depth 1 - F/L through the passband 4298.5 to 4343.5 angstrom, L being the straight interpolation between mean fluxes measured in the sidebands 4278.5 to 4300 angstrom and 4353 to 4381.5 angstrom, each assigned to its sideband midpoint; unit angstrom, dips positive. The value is 2.16 angstrom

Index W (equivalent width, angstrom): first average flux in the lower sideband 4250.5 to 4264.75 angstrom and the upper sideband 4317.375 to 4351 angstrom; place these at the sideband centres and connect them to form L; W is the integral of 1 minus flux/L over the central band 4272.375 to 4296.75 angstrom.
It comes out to 2.0 angstrom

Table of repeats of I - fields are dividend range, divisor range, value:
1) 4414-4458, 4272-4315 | 1.35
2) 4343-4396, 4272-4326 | 1.16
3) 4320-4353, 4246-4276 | 1.06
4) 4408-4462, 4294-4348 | 1.21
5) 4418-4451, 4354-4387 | 1.10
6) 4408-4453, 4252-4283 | 1.18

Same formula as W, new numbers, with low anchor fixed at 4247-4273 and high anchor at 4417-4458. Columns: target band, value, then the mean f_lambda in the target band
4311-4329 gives -0.7 angstrom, 22.8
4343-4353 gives 0.2 angstrom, 22.1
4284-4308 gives 4.5 angstrom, 17.4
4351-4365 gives -0.1 angstrom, 23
